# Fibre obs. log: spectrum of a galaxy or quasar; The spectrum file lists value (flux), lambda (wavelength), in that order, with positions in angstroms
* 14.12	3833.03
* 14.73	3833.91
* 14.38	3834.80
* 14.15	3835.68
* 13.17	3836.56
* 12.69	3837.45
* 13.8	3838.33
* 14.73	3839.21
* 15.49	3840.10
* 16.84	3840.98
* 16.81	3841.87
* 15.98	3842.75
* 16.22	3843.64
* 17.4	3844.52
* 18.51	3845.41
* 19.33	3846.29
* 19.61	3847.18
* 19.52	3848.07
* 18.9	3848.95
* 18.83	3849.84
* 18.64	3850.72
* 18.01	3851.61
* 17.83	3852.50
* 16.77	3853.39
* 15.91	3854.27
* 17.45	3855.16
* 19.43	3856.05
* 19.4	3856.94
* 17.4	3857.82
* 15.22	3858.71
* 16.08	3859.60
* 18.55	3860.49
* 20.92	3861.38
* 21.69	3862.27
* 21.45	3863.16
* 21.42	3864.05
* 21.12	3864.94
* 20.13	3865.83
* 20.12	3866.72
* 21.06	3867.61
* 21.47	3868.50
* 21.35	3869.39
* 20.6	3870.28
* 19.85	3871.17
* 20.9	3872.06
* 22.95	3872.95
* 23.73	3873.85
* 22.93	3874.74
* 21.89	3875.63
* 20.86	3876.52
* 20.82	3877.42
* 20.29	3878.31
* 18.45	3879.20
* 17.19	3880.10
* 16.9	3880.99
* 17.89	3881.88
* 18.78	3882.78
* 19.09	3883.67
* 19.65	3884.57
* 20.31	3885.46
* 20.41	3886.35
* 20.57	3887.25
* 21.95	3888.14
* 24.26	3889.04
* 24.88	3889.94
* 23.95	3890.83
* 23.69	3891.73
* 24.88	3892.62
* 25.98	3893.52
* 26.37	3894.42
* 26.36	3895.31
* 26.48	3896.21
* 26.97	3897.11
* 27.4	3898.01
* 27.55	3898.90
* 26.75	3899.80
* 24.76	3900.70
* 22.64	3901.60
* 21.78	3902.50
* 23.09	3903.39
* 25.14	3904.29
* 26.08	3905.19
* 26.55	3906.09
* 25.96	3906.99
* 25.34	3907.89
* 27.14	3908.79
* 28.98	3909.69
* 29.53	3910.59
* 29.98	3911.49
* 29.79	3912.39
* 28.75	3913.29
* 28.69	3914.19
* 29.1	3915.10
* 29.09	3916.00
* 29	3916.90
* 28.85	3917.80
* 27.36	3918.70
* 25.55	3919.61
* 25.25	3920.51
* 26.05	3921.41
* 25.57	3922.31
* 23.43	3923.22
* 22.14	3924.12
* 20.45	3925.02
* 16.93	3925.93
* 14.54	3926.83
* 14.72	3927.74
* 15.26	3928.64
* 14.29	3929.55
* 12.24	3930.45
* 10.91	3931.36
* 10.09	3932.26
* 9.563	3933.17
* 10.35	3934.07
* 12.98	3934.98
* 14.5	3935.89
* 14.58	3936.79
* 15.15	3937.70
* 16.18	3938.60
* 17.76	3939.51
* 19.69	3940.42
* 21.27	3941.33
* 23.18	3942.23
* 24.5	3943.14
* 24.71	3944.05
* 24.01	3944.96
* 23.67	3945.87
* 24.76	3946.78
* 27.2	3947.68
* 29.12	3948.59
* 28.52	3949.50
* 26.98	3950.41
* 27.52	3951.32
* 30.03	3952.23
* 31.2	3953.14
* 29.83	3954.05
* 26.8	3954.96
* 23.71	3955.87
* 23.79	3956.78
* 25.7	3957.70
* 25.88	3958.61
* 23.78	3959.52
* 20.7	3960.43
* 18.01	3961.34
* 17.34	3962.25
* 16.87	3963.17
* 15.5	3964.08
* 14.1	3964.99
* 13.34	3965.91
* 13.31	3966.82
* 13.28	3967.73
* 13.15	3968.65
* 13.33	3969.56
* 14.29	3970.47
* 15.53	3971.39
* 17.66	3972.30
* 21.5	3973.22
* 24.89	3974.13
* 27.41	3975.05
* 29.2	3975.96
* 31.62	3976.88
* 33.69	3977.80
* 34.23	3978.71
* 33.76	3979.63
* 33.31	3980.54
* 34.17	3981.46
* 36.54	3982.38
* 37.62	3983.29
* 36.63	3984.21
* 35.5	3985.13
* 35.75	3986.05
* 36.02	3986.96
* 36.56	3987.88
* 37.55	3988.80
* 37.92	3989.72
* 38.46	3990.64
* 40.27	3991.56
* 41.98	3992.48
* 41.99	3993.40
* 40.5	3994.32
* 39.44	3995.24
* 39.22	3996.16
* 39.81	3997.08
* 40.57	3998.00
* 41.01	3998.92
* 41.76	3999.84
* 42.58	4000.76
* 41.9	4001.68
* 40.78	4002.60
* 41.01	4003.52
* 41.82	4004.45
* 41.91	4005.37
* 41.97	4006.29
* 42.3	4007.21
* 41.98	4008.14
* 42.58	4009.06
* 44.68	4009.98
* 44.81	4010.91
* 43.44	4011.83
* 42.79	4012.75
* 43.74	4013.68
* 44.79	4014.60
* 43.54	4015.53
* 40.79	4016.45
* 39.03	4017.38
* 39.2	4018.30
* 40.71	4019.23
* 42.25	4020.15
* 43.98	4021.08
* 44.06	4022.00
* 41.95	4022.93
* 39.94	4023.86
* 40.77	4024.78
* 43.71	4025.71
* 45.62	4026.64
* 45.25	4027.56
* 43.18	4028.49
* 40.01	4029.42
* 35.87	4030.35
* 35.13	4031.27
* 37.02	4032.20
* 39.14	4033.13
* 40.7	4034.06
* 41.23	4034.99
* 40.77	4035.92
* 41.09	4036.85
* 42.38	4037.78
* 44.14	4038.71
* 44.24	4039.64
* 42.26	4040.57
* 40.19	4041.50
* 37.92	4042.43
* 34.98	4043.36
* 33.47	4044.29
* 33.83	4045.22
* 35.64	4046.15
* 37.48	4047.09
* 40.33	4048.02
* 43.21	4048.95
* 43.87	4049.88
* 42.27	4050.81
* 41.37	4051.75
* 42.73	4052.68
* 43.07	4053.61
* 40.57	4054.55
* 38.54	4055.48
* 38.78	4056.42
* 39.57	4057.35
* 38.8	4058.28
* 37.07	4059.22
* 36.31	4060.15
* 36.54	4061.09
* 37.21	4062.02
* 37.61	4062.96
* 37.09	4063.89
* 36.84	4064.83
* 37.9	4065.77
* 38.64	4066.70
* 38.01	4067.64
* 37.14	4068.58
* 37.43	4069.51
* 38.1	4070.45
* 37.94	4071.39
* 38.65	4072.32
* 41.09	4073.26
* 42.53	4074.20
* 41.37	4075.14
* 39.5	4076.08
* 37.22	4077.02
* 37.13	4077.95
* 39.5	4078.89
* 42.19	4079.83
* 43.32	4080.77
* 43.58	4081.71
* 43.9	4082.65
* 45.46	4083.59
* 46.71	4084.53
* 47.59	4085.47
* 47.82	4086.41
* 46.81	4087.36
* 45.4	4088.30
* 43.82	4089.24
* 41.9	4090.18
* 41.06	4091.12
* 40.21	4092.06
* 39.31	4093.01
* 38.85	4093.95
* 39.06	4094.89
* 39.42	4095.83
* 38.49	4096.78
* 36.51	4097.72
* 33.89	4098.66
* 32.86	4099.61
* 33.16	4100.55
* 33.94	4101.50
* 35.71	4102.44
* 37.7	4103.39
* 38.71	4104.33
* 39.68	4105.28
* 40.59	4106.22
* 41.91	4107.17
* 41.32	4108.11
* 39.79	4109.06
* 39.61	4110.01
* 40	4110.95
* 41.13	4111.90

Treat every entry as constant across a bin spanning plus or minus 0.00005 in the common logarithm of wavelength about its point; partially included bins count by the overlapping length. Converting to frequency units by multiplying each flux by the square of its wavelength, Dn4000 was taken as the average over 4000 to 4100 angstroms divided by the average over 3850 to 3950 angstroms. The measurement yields 2.02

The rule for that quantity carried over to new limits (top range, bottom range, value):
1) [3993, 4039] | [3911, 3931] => 1.86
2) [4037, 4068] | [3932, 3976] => 2.01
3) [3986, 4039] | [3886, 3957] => 1.84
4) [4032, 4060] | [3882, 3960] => 1.83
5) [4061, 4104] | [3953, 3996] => 1.50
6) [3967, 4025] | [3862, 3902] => 1.74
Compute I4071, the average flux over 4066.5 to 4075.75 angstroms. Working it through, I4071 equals 39.1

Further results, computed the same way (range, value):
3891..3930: 25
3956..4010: 31.4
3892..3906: 25.5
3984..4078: 40.1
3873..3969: 22.2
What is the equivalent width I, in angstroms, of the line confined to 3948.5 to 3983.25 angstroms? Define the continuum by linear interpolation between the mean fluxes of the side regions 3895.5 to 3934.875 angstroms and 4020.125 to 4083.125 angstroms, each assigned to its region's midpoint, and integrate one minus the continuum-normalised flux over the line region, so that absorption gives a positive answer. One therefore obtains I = 6.3 angstroms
